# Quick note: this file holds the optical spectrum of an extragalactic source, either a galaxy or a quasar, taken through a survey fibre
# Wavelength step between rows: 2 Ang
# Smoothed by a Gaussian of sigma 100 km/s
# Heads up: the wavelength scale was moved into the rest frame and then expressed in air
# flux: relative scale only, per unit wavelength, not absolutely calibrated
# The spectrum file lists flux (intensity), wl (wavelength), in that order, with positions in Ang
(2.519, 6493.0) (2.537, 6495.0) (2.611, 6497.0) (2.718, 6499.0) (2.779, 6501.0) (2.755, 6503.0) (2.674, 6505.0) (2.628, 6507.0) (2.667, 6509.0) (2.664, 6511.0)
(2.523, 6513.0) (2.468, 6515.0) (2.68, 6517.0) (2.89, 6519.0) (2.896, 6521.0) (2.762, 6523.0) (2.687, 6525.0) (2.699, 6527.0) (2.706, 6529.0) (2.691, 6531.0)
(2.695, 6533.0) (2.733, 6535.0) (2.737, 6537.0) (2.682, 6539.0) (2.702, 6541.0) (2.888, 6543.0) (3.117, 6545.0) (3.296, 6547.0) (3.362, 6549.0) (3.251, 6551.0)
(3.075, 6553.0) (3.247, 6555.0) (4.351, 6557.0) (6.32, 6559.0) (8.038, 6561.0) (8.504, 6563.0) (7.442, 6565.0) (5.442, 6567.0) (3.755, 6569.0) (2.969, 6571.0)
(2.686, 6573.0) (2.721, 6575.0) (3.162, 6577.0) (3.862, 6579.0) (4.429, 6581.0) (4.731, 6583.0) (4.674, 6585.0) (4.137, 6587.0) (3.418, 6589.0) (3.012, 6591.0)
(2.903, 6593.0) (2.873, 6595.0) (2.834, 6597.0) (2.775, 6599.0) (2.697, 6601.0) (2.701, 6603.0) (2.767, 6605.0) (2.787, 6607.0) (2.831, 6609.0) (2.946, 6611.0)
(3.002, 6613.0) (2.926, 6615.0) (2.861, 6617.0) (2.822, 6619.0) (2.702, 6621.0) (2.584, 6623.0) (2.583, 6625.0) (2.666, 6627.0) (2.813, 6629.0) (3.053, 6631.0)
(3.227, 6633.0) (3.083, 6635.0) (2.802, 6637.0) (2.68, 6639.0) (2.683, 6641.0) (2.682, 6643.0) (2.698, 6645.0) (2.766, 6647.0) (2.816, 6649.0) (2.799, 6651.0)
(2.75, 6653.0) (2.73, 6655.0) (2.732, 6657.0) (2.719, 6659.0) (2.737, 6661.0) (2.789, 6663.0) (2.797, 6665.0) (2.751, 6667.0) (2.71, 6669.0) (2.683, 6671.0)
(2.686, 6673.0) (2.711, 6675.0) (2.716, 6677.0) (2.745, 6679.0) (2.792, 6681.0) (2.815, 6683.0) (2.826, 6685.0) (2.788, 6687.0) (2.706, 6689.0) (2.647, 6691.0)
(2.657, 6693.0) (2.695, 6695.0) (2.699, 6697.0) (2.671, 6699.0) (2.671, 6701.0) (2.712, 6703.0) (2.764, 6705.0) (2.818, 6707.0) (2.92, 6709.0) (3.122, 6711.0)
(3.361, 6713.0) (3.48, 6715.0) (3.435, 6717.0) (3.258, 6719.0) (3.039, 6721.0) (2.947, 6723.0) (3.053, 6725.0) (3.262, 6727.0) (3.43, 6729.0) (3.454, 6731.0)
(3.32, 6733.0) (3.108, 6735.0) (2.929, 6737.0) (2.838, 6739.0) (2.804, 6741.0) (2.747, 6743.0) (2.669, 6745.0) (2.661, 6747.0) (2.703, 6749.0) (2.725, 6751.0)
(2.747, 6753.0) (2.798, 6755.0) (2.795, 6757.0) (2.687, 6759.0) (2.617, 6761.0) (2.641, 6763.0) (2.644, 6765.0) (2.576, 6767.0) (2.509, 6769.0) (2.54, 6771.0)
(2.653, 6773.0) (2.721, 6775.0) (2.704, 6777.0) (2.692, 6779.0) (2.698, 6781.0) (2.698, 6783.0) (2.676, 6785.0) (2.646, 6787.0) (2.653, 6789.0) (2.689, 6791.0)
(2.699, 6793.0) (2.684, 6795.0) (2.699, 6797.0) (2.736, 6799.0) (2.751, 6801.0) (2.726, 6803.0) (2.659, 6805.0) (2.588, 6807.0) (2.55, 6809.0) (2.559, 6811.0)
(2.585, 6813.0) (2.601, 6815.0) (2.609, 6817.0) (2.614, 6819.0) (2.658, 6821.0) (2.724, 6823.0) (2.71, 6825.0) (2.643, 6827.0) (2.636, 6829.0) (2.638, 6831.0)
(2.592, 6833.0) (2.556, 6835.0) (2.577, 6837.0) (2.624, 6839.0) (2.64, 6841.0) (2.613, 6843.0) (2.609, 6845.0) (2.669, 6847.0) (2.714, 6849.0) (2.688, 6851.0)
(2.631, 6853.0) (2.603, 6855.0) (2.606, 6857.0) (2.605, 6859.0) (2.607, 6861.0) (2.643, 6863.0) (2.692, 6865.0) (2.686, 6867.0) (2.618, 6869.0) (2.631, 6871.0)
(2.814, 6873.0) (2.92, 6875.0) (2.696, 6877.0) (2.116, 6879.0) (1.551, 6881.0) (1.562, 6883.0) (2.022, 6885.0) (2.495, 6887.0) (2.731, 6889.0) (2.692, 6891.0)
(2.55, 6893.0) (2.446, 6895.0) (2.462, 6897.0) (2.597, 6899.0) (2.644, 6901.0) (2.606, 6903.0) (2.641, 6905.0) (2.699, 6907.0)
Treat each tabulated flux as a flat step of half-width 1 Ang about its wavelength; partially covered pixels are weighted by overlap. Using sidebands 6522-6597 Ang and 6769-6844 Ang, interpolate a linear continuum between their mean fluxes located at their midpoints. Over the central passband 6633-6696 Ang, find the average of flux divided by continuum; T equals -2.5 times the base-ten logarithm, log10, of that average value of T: 0.19 mag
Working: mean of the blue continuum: 3.74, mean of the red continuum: 2.65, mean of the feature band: 2.76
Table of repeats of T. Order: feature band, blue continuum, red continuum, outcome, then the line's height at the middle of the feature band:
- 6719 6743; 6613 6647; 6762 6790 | -0.15 mag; 2.7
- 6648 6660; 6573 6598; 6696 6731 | 0.19 mag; 3.27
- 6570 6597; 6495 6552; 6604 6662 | -0.24 mag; 2.79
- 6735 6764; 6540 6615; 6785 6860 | 0.09 mag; 2.98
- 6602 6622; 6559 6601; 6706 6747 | 0.37 mag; 3.98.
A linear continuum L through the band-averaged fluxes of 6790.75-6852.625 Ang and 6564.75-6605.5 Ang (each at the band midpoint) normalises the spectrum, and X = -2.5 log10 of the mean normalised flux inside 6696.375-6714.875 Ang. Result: 0.07 mag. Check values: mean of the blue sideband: 3.56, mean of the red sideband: 2.65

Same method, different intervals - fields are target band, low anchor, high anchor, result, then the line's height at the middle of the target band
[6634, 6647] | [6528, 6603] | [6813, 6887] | 0.23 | 3.43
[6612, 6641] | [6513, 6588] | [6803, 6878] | 0.20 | 3.42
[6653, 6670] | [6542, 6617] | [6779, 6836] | 0.22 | 3.37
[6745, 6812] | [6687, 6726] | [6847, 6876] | 0.06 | 2.81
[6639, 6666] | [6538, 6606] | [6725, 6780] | 0.23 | 3.39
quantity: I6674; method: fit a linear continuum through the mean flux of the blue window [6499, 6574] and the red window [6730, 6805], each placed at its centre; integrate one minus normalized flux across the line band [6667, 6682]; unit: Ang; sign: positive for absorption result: 1.5 Ang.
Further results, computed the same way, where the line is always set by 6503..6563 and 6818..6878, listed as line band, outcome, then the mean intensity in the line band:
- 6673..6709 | 2.7 Ang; 2.74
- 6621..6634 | 1.1 Ang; 2.81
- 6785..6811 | 0.8 Ang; 2.67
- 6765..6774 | 0.7 Ang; 2.58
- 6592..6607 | 1.6 Ang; 2.79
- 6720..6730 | -0.9 Ang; 3.15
